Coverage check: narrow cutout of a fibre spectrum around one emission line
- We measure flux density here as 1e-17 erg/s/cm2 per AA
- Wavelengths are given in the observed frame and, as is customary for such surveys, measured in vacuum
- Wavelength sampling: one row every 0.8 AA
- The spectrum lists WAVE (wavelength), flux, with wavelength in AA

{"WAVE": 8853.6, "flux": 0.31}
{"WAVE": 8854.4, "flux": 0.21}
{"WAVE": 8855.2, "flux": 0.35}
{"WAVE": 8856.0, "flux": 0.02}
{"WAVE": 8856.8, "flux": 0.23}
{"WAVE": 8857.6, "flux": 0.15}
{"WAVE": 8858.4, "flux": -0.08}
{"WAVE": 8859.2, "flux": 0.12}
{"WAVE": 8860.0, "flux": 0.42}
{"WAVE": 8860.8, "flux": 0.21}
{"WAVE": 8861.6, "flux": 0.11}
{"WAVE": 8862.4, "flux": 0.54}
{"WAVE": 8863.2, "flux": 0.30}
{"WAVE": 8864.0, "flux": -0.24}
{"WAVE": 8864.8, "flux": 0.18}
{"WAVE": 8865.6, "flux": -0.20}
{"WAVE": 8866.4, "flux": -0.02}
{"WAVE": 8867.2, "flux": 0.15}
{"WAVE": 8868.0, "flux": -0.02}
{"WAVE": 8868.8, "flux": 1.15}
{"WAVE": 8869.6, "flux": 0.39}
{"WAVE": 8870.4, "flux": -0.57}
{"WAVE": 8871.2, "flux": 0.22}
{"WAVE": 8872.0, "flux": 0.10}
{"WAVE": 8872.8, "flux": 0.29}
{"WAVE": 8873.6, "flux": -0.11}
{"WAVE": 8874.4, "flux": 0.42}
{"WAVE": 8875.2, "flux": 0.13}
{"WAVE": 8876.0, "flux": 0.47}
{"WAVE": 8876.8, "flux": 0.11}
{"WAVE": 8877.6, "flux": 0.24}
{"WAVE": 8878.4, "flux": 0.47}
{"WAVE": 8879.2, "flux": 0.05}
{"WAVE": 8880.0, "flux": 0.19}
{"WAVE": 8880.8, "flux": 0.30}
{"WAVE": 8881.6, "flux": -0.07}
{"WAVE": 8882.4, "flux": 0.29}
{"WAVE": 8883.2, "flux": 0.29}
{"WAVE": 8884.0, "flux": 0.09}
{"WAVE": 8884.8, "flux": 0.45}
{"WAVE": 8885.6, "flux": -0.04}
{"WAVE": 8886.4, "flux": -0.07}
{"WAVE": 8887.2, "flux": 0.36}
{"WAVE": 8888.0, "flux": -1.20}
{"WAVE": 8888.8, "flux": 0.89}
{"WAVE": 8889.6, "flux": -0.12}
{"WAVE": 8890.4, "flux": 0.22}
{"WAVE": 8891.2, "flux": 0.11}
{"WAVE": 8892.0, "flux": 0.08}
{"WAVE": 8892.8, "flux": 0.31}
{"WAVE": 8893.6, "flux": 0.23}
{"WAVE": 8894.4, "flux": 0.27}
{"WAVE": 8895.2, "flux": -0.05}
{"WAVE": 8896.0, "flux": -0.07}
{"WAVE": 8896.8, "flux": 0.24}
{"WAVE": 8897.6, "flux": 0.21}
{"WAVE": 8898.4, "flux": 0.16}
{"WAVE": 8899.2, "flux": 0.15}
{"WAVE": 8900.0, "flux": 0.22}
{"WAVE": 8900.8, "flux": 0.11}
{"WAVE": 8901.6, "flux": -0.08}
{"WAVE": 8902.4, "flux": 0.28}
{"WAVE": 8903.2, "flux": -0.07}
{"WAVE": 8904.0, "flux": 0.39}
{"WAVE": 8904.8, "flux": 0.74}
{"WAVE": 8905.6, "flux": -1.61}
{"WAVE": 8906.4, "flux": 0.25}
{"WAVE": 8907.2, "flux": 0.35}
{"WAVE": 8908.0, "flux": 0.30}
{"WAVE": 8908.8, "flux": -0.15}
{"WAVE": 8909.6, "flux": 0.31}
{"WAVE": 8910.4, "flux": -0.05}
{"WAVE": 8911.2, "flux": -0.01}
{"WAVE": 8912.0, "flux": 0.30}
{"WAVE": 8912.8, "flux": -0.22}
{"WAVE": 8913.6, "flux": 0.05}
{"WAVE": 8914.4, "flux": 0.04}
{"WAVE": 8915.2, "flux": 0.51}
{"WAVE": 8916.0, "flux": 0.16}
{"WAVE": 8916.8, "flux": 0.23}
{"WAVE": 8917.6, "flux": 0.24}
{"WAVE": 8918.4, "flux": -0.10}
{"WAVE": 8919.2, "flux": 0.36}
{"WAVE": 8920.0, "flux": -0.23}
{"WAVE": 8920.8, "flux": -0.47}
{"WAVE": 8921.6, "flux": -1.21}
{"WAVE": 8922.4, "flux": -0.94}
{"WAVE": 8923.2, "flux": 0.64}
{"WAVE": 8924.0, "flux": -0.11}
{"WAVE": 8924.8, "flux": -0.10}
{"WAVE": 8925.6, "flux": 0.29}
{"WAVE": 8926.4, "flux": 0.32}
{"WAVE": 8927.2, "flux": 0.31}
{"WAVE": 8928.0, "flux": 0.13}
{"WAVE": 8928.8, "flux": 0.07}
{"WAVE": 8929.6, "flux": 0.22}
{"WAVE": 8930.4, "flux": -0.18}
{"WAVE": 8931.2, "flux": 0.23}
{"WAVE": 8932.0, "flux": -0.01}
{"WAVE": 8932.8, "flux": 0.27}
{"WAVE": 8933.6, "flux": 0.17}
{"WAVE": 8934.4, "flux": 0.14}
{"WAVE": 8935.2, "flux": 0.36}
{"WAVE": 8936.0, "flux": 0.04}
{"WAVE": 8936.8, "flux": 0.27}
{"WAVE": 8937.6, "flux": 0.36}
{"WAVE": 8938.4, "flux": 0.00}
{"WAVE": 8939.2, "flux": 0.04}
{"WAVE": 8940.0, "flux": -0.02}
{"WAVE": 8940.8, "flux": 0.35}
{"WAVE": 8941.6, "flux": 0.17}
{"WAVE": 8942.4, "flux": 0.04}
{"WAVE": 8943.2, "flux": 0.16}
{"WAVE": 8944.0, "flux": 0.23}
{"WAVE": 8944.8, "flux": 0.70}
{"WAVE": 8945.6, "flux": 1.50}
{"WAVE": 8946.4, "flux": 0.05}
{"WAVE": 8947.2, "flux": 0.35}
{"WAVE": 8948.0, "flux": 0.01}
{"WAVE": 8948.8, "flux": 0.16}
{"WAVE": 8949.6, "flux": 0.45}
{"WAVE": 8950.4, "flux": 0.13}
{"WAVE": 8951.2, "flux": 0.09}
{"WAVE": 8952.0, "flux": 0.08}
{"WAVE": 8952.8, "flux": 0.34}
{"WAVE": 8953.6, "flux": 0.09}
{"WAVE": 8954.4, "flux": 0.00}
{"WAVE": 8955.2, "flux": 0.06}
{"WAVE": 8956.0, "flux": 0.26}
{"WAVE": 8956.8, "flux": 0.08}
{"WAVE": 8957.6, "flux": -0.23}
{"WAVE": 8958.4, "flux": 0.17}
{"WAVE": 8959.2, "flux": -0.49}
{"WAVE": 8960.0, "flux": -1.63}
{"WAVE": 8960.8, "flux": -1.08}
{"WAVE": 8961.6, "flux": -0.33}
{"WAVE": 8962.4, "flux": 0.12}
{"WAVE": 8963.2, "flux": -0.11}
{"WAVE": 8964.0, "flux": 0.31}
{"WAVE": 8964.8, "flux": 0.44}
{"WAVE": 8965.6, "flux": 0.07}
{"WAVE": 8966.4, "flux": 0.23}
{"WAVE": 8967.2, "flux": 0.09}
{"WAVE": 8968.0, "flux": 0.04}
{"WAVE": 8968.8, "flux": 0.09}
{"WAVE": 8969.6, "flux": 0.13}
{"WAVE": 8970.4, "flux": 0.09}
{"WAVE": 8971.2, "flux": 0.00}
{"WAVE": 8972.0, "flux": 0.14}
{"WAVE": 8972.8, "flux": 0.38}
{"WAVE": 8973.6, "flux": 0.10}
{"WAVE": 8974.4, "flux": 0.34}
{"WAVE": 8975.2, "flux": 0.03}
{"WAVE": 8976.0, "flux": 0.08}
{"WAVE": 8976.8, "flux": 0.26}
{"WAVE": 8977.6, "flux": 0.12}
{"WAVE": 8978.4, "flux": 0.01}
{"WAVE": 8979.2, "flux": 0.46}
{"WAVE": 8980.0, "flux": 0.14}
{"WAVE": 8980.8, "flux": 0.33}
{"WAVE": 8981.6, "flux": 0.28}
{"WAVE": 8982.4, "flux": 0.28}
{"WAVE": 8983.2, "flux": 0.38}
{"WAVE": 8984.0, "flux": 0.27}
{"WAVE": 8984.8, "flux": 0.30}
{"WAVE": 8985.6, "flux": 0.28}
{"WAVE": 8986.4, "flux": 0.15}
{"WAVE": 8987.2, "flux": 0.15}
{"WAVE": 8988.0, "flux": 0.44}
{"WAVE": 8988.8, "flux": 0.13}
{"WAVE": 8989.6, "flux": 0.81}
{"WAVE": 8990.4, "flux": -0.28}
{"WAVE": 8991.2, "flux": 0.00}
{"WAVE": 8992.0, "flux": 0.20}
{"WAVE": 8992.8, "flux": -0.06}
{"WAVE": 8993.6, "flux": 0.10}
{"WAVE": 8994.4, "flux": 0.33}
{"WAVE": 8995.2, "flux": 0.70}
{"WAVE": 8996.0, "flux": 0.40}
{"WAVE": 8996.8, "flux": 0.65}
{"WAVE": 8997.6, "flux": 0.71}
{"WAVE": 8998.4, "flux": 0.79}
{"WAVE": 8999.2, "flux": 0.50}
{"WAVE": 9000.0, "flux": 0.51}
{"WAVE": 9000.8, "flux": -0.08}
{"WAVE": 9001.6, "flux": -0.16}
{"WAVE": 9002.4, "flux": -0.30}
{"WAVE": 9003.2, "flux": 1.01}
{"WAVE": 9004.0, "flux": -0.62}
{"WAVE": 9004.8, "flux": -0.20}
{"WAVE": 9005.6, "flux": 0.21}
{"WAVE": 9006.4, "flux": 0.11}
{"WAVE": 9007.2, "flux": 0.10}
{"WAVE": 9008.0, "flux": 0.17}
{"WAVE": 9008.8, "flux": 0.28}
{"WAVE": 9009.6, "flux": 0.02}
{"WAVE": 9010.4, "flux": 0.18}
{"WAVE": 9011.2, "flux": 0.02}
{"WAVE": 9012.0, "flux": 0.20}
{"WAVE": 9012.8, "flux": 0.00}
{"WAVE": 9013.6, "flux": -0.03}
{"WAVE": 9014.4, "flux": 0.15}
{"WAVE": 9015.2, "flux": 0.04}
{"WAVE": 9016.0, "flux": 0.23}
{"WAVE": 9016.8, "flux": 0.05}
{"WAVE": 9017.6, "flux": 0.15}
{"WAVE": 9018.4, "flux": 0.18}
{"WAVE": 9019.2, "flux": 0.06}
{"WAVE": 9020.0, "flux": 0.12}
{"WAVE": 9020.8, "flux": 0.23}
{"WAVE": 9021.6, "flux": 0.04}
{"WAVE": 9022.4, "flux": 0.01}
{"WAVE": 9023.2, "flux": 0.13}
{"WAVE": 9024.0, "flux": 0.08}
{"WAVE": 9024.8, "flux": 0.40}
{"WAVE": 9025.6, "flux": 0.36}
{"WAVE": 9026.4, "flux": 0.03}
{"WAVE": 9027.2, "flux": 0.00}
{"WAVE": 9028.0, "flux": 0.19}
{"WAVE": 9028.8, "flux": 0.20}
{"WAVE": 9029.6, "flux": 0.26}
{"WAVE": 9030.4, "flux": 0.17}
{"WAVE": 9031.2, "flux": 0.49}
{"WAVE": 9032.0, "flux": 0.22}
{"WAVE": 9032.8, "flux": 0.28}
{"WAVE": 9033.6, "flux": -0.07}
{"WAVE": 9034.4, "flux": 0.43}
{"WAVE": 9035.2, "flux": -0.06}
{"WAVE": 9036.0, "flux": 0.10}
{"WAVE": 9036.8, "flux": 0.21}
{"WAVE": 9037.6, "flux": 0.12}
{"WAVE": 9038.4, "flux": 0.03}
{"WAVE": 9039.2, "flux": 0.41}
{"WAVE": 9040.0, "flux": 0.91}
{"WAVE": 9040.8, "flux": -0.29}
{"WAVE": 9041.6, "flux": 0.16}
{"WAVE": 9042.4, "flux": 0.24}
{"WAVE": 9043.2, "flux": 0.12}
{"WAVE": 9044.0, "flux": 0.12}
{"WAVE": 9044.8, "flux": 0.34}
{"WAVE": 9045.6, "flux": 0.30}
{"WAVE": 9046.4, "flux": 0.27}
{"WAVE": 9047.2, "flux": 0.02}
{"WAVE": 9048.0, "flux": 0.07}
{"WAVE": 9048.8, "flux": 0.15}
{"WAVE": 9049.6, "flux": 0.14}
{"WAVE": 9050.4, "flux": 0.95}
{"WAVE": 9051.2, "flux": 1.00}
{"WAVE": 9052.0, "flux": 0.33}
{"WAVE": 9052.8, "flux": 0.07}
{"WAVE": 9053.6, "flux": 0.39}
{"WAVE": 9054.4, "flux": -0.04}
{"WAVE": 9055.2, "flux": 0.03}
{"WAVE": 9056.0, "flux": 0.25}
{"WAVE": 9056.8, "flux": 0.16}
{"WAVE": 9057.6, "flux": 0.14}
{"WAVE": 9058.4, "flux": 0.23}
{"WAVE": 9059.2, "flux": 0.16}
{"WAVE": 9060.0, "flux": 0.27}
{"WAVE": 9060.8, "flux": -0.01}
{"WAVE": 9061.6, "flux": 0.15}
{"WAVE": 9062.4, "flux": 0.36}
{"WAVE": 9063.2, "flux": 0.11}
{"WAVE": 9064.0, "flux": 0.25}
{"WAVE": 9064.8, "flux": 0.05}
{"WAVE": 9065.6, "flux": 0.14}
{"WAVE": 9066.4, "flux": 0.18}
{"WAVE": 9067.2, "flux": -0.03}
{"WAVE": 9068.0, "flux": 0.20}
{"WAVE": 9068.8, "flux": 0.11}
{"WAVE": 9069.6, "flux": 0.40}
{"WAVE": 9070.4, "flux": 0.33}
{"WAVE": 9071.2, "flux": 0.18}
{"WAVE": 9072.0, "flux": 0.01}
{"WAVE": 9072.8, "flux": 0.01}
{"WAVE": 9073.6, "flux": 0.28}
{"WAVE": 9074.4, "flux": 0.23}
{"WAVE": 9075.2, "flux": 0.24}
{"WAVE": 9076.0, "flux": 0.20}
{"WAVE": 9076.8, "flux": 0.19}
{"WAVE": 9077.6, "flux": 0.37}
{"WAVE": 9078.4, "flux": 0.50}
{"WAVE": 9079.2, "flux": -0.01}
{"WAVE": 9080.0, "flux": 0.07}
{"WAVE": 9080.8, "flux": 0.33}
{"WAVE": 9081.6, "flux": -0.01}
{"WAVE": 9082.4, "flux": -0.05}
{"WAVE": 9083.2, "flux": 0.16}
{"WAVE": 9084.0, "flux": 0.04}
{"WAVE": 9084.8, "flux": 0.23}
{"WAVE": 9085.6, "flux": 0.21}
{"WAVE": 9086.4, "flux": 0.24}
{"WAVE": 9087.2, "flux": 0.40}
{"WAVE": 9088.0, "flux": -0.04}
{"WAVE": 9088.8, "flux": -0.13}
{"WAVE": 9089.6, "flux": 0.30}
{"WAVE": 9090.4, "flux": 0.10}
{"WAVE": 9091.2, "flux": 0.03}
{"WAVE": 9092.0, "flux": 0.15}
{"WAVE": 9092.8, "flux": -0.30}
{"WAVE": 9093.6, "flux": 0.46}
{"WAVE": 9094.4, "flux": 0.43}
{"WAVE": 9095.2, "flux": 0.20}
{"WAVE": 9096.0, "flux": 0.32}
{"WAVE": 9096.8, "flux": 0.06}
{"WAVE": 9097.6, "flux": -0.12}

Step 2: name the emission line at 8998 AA H-gamma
